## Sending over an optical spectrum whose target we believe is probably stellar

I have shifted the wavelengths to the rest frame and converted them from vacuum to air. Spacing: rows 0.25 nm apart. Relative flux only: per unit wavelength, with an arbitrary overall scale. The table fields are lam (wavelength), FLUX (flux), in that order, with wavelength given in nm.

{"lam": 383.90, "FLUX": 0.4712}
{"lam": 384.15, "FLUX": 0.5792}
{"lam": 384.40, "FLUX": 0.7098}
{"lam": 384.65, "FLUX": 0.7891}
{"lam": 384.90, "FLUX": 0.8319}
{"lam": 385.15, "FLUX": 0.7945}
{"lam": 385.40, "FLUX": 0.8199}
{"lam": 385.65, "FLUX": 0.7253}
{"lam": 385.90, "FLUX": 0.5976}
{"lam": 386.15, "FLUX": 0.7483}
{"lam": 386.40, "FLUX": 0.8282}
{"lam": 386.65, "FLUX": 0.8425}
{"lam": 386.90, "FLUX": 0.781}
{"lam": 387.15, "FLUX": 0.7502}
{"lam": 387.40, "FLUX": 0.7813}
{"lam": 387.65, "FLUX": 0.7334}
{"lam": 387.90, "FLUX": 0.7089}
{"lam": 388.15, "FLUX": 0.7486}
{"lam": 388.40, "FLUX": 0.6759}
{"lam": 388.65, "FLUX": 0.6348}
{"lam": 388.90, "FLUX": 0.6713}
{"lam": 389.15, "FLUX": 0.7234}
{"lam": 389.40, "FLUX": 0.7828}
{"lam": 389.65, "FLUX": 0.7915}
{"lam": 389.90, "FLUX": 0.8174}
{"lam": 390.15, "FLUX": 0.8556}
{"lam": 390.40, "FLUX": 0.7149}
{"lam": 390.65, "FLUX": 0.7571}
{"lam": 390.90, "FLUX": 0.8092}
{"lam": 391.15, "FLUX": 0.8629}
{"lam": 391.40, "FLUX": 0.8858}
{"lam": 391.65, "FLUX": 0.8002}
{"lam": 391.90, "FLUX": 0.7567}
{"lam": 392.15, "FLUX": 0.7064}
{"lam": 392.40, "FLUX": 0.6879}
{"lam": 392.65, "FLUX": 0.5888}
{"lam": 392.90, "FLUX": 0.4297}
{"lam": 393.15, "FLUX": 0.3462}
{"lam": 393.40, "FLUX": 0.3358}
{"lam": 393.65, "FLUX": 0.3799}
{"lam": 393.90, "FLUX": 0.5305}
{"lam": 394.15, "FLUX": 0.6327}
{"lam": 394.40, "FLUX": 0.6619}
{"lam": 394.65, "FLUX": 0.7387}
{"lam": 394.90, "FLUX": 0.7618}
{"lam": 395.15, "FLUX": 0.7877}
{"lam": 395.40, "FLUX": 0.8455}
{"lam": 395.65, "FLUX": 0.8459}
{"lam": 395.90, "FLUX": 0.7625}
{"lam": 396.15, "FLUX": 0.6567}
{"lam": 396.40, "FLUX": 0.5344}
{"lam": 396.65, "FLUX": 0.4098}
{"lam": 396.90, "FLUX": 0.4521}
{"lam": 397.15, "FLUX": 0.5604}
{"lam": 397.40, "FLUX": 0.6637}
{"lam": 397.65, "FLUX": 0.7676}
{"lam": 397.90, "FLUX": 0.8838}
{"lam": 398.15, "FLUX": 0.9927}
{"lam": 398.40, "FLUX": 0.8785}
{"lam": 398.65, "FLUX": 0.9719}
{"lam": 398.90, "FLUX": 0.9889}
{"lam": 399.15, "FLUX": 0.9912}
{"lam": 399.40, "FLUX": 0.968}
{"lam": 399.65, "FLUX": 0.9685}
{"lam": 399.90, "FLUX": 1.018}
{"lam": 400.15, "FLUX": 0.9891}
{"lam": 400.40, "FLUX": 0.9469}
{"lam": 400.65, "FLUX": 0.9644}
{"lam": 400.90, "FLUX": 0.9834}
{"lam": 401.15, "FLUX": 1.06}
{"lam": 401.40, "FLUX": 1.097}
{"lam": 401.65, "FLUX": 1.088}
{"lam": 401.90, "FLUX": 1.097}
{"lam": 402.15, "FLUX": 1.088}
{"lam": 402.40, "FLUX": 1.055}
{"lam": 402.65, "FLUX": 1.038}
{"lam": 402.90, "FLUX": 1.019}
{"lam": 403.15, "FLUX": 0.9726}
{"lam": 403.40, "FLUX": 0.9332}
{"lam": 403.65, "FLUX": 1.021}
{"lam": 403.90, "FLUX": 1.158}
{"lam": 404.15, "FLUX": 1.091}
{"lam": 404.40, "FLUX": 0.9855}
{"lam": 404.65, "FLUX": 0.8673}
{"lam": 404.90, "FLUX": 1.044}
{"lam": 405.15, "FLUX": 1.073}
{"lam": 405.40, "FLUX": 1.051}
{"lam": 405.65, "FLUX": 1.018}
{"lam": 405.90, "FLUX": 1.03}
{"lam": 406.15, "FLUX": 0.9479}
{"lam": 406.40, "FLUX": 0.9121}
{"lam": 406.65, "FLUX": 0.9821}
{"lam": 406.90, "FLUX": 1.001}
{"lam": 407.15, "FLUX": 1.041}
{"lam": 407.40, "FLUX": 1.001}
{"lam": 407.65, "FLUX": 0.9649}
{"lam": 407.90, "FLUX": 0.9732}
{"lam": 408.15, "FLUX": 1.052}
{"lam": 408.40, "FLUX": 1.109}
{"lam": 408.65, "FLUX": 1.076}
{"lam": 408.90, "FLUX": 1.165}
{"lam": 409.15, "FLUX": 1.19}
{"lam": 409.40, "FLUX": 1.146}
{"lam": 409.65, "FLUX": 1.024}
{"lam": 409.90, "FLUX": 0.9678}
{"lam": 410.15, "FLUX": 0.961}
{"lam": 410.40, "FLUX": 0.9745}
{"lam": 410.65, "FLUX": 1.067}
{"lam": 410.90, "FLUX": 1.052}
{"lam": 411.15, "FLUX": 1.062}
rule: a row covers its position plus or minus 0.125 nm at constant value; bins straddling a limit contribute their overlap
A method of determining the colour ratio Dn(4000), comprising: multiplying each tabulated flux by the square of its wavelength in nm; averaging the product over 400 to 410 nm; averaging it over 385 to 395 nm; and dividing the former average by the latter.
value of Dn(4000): 1.58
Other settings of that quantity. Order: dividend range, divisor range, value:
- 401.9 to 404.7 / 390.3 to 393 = 1.49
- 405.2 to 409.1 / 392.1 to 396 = 1.75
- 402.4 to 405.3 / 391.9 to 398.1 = 1.69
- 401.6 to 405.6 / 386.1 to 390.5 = 1.48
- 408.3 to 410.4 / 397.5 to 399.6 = 1.22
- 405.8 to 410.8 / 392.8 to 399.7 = 1.55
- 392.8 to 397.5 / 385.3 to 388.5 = 0.83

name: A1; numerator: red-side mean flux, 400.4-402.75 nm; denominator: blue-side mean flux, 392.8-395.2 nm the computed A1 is 1.89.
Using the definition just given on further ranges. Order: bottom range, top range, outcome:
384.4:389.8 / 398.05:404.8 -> 1.35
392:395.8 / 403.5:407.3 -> 1.63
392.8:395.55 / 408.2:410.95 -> 1.81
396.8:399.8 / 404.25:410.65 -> 1.21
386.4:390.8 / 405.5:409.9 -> 1.37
